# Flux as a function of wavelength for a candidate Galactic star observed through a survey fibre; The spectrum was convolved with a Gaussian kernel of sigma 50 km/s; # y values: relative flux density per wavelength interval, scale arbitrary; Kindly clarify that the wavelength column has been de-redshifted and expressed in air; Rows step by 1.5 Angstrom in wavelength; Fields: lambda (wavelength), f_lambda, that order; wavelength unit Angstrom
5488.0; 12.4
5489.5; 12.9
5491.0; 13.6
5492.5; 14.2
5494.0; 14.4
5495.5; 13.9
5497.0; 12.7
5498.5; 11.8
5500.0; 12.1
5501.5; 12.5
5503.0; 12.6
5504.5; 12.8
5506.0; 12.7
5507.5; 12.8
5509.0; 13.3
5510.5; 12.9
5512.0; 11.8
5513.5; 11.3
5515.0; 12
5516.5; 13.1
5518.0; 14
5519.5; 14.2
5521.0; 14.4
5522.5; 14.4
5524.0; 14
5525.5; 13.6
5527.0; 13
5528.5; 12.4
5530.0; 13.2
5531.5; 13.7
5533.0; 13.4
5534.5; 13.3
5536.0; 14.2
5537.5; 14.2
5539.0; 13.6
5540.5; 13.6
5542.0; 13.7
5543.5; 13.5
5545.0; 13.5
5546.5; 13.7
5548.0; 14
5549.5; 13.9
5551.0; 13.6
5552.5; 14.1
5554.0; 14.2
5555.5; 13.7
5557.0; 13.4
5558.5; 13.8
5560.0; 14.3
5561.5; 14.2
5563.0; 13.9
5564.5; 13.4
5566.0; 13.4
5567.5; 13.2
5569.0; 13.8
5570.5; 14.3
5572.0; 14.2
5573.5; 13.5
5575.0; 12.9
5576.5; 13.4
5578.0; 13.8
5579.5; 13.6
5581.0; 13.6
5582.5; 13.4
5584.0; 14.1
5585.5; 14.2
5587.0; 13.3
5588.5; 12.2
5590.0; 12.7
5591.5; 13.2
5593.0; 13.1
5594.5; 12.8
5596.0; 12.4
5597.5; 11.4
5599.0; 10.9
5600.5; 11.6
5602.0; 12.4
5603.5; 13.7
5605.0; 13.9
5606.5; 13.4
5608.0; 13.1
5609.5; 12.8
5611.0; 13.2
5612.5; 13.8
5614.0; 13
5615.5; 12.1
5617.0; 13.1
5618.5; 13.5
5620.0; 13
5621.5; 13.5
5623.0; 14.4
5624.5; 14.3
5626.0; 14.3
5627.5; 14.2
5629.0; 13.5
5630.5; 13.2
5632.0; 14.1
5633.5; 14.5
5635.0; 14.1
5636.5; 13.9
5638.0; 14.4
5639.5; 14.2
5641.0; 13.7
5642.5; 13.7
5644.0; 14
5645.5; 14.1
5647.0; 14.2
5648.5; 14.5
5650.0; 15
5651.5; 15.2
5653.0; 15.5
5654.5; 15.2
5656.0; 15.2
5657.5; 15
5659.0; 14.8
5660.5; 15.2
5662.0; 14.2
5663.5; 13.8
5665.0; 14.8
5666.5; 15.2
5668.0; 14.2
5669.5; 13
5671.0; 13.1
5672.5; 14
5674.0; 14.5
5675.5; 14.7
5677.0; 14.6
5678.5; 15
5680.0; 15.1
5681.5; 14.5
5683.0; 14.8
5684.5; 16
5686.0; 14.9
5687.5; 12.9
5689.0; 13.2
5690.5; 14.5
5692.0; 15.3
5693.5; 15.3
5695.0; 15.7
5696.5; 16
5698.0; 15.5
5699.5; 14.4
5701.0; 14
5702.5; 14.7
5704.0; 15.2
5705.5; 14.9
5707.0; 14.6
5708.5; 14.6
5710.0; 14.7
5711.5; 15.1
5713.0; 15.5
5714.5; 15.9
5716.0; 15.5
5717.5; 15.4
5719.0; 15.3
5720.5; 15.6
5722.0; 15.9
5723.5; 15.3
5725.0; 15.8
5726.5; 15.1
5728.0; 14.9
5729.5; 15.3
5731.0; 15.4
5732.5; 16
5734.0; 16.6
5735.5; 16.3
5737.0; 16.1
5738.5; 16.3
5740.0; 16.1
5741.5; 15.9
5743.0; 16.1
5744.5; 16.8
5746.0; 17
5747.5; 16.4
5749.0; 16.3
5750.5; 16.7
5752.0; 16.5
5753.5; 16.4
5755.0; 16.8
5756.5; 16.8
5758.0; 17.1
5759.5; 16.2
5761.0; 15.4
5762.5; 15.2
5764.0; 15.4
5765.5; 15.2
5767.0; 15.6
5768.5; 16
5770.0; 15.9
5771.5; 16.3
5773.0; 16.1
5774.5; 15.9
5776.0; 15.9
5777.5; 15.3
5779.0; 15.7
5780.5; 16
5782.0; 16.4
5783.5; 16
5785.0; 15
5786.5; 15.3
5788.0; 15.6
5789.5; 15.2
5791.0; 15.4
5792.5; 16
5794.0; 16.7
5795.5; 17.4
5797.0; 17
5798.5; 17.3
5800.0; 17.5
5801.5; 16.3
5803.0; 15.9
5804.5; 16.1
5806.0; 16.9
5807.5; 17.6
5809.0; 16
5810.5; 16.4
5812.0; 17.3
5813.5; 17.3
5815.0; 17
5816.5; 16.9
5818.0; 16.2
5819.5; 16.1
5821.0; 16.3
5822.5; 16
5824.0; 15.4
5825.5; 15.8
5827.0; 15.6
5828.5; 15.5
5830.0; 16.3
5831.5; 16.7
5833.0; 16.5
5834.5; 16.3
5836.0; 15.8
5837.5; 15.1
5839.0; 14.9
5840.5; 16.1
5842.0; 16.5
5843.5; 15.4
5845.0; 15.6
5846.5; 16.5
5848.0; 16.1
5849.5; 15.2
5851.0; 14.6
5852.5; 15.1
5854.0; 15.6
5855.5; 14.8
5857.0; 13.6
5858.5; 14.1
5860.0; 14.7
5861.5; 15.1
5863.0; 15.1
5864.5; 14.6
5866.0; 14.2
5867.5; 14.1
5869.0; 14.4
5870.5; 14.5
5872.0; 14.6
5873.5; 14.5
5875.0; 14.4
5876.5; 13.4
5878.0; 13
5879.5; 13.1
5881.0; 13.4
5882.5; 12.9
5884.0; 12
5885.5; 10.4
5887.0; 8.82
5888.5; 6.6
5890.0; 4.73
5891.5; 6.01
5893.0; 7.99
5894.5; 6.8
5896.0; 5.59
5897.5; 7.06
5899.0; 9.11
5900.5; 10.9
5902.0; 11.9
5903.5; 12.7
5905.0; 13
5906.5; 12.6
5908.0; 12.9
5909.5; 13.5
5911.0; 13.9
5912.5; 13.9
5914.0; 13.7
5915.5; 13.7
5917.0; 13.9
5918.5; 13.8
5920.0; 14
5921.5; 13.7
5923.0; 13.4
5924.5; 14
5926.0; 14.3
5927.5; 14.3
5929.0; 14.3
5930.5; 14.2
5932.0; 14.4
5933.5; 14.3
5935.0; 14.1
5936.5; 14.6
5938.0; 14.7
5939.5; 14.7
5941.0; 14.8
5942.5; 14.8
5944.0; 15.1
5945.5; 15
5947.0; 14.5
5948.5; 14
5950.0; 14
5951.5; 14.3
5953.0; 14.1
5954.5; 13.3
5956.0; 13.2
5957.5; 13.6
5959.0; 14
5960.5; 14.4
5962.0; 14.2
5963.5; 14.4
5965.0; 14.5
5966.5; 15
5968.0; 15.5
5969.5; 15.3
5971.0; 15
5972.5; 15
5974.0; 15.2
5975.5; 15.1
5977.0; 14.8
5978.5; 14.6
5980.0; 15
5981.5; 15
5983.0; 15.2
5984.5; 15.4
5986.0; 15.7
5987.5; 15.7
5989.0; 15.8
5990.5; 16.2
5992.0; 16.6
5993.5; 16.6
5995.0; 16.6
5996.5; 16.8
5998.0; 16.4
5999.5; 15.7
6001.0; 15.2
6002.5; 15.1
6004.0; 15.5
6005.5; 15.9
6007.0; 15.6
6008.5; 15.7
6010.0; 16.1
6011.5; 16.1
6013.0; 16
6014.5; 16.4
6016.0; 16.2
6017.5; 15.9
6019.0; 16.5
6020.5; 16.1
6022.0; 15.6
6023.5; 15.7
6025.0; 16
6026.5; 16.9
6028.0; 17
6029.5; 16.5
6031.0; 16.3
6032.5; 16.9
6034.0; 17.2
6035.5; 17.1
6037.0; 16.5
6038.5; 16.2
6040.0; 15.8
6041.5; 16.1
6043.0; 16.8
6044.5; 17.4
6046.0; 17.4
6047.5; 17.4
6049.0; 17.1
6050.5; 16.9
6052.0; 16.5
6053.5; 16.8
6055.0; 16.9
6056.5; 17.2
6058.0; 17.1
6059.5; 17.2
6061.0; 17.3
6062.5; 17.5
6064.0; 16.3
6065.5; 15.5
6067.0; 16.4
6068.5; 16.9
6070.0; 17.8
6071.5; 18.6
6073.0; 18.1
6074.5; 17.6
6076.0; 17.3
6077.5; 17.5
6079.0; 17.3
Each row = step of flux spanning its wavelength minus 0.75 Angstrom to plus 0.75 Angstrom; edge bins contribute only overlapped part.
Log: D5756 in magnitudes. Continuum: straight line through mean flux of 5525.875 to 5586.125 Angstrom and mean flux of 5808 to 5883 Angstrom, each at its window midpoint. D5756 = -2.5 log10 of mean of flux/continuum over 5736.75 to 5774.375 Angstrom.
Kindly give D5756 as -0.10 mag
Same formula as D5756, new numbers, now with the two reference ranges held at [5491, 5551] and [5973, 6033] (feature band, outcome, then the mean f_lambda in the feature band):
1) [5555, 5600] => 0.02 mag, 13.3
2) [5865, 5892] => 0.25 mag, 12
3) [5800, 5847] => -0.09 mag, 16.2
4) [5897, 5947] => 0.14 mag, 13.5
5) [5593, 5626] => 0.06 mag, 13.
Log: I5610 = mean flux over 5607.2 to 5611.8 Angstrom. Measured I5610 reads 13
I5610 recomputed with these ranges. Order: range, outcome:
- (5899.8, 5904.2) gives 11.8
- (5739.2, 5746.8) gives 16.4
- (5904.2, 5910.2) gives 13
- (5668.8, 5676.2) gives 13.9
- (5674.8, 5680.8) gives 14.8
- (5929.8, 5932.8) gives 14.3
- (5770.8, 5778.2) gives 15.9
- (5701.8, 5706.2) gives 14.9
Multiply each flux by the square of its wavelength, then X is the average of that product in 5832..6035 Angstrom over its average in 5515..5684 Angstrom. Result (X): 1.2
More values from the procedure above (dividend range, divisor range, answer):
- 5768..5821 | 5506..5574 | 1.32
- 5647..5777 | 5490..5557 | 1.23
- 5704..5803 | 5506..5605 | 1.28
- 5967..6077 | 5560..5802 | 1.24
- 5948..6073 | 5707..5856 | 1.08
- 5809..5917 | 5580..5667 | 1.09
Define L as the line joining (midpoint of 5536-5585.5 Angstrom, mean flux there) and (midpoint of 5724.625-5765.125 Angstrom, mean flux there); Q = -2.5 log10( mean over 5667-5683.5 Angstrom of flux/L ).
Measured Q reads 0.07 mag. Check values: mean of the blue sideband 13.7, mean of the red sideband 16.1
